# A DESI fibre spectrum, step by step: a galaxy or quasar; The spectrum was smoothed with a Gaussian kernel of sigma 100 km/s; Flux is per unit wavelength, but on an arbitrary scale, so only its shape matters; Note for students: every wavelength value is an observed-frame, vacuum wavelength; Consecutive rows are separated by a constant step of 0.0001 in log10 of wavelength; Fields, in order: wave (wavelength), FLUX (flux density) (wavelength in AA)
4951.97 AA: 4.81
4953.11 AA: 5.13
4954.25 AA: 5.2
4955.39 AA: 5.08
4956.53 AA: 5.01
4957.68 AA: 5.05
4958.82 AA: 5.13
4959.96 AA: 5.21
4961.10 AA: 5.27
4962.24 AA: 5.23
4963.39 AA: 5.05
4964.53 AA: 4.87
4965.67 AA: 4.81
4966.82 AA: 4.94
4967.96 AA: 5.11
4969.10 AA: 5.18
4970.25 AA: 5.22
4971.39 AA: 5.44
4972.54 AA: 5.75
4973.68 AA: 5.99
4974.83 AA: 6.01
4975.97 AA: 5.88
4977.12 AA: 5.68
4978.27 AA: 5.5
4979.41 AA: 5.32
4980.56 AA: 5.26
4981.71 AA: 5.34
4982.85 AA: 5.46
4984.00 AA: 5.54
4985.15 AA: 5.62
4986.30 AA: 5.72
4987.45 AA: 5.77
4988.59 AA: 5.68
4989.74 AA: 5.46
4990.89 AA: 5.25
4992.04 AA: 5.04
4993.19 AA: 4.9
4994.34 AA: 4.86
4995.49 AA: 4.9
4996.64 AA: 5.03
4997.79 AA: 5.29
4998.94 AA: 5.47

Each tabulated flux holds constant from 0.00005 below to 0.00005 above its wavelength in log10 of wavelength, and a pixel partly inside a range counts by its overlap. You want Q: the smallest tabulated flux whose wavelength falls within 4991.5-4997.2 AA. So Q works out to 4.86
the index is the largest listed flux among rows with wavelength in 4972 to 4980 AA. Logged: 6.01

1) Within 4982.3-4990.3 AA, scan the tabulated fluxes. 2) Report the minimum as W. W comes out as 5.46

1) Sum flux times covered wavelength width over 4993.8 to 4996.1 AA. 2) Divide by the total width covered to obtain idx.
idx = 4.88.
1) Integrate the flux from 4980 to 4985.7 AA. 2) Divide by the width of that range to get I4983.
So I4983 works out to 5.44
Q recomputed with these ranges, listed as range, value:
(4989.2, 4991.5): 5.25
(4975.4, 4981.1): 5.26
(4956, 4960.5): 5.01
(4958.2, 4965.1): 4.87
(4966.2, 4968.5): 4.94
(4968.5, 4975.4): 5.18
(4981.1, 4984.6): 5.34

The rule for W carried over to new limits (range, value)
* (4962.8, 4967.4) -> 4.81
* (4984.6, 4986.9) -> 5.62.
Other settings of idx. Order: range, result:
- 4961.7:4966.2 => 4.99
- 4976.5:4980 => 5.5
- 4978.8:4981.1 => 5.3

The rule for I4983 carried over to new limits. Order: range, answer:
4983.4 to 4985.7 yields 5.57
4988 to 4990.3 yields 5.59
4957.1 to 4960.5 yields 5.12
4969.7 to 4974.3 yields 5.61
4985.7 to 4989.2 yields 5.73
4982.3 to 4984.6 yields 5.49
